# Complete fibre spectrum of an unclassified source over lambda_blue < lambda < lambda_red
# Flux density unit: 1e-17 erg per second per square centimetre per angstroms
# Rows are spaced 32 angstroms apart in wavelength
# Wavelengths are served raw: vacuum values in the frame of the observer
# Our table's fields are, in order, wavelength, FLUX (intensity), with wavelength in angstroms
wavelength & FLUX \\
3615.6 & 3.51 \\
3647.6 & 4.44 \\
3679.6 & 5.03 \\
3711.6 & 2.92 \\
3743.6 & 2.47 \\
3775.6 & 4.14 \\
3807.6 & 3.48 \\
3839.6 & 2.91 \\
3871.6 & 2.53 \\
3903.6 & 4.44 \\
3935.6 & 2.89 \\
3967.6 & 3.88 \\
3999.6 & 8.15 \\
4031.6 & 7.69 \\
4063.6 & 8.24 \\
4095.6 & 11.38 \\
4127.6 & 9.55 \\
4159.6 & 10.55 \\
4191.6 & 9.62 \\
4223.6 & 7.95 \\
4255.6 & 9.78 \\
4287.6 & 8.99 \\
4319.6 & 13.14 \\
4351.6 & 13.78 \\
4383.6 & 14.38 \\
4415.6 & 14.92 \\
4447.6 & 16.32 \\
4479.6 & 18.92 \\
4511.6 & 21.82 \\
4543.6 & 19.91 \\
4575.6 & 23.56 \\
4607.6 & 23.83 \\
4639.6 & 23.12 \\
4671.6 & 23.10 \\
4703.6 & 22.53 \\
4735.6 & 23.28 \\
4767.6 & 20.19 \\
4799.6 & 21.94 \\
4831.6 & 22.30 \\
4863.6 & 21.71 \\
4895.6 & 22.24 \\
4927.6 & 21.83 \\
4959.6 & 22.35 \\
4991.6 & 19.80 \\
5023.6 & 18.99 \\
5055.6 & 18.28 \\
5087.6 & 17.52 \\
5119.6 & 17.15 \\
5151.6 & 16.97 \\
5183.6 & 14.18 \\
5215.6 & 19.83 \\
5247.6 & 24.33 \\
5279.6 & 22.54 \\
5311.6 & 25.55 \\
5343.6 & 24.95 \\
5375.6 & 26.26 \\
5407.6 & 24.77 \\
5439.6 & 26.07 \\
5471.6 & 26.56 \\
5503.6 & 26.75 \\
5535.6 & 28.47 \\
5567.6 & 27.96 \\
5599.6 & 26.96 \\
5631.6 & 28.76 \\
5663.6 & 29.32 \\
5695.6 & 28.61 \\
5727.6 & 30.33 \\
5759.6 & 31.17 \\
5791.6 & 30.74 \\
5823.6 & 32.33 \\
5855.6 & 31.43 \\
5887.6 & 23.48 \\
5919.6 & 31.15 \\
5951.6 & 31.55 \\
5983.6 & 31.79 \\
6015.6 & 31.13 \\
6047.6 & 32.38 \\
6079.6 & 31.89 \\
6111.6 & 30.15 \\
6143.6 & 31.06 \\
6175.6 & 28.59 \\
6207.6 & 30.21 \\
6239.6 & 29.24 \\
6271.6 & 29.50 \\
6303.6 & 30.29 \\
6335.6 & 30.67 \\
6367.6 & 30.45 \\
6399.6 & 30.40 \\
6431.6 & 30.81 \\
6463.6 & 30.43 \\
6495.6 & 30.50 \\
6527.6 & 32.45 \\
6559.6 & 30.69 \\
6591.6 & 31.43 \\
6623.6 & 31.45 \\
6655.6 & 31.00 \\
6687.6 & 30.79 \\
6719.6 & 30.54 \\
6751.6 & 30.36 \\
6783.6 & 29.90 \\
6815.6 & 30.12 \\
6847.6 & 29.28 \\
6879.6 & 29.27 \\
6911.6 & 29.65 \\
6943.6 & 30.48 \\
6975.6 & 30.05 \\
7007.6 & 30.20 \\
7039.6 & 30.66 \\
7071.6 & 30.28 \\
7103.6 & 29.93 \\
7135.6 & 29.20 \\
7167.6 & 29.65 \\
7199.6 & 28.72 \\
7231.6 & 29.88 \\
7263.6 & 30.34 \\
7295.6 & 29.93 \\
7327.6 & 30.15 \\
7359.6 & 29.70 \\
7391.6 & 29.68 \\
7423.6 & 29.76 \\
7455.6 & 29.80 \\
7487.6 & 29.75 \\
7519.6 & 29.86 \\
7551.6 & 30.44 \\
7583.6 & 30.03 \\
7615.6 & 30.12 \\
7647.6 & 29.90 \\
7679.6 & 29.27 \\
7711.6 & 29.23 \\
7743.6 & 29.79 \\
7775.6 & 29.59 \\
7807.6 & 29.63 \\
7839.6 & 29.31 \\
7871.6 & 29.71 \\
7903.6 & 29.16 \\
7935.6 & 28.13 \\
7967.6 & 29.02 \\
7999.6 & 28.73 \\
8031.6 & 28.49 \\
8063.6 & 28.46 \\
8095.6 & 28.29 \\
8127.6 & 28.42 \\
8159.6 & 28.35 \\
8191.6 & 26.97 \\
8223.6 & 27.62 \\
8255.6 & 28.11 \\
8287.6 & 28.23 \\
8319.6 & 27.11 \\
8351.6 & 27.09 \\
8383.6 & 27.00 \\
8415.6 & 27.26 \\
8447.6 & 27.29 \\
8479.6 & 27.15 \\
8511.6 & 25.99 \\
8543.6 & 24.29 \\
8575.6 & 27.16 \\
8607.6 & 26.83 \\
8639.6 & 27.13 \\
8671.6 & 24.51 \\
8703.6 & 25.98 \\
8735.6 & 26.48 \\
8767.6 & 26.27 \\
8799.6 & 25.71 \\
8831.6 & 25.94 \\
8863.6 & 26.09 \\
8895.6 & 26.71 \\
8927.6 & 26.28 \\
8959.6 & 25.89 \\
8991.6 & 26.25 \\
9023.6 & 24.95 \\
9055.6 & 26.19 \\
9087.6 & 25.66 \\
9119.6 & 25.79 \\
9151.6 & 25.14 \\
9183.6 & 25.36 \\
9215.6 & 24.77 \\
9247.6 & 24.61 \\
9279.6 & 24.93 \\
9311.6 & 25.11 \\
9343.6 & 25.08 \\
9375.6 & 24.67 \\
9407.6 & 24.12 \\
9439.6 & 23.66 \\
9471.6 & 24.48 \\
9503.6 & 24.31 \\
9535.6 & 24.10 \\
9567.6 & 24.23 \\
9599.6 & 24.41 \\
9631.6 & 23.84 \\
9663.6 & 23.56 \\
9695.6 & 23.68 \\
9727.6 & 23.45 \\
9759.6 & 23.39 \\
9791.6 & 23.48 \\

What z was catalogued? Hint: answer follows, 0.000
